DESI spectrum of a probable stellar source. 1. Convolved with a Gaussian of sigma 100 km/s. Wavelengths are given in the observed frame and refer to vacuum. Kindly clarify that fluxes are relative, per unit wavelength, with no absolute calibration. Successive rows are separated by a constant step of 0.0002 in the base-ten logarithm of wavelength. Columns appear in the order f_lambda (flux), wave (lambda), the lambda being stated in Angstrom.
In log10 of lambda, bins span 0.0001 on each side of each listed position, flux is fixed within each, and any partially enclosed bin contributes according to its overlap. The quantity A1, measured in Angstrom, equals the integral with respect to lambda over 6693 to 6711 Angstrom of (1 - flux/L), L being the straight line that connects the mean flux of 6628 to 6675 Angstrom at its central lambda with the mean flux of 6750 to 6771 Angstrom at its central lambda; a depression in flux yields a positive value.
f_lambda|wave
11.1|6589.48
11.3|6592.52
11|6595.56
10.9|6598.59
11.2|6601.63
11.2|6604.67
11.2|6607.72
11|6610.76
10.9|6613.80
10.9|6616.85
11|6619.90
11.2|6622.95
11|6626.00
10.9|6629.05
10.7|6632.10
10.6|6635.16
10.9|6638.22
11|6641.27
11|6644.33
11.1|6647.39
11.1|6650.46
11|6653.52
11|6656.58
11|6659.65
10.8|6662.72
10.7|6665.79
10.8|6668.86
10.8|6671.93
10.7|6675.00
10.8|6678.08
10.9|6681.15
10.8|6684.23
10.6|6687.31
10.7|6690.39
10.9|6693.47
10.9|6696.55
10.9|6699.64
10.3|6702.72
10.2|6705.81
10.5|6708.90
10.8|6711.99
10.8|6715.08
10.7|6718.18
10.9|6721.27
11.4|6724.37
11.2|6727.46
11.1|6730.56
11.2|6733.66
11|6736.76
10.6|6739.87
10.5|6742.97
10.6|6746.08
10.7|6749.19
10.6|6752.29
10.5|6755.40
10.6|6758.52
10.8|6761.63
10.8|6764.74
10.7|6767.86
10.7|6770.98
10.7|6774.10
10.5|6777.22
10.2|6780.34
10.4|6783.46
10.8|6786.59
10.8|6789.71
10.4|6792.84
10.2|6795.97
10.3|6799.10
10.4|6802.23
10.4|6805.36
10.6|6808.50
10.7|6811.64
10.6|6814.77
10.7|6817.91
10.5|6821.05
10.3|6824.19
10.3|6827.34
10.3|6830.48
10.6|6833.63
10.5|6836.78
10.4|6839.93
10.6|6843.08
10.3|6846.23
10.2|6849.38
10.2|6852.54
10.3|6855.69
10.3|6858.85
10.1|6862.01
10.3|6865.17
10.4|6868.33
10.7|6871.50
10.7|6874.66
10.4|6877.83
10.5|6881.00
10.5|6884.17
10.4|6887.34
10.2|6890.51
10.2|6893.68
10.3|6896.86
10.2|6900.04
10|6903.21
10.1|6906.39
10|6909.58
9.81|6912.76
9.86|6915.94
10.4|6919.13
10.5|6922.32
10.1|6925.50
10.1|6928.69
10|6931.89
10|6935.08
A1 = 0.3 Angstrom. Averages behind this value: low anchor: 10.9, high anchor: 10.7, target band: 10.6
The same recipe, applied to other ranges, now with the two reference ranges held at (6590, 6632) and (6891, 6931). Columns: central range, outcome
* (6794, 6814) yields 0.03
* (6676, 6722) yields 0.28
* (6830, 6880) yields -0.47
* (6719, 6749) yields -0.73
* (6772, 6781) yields 0.03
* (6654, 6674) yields 0.05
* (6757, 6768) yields -0.15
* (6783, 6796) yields -0.08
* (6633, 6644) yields 0.12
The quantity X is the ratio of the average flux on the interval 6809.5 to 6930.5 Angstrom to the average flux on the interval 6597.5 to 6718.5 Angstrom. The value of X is 1.0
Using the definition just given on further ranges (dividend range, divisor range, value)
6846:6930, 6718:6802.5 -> 0.96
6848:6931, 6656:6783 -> 0.95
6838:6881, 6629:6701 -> 0.96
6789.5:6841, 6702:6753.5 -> 0.97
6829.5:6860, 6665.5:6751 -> 0.96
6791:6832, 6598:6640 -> 0.95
